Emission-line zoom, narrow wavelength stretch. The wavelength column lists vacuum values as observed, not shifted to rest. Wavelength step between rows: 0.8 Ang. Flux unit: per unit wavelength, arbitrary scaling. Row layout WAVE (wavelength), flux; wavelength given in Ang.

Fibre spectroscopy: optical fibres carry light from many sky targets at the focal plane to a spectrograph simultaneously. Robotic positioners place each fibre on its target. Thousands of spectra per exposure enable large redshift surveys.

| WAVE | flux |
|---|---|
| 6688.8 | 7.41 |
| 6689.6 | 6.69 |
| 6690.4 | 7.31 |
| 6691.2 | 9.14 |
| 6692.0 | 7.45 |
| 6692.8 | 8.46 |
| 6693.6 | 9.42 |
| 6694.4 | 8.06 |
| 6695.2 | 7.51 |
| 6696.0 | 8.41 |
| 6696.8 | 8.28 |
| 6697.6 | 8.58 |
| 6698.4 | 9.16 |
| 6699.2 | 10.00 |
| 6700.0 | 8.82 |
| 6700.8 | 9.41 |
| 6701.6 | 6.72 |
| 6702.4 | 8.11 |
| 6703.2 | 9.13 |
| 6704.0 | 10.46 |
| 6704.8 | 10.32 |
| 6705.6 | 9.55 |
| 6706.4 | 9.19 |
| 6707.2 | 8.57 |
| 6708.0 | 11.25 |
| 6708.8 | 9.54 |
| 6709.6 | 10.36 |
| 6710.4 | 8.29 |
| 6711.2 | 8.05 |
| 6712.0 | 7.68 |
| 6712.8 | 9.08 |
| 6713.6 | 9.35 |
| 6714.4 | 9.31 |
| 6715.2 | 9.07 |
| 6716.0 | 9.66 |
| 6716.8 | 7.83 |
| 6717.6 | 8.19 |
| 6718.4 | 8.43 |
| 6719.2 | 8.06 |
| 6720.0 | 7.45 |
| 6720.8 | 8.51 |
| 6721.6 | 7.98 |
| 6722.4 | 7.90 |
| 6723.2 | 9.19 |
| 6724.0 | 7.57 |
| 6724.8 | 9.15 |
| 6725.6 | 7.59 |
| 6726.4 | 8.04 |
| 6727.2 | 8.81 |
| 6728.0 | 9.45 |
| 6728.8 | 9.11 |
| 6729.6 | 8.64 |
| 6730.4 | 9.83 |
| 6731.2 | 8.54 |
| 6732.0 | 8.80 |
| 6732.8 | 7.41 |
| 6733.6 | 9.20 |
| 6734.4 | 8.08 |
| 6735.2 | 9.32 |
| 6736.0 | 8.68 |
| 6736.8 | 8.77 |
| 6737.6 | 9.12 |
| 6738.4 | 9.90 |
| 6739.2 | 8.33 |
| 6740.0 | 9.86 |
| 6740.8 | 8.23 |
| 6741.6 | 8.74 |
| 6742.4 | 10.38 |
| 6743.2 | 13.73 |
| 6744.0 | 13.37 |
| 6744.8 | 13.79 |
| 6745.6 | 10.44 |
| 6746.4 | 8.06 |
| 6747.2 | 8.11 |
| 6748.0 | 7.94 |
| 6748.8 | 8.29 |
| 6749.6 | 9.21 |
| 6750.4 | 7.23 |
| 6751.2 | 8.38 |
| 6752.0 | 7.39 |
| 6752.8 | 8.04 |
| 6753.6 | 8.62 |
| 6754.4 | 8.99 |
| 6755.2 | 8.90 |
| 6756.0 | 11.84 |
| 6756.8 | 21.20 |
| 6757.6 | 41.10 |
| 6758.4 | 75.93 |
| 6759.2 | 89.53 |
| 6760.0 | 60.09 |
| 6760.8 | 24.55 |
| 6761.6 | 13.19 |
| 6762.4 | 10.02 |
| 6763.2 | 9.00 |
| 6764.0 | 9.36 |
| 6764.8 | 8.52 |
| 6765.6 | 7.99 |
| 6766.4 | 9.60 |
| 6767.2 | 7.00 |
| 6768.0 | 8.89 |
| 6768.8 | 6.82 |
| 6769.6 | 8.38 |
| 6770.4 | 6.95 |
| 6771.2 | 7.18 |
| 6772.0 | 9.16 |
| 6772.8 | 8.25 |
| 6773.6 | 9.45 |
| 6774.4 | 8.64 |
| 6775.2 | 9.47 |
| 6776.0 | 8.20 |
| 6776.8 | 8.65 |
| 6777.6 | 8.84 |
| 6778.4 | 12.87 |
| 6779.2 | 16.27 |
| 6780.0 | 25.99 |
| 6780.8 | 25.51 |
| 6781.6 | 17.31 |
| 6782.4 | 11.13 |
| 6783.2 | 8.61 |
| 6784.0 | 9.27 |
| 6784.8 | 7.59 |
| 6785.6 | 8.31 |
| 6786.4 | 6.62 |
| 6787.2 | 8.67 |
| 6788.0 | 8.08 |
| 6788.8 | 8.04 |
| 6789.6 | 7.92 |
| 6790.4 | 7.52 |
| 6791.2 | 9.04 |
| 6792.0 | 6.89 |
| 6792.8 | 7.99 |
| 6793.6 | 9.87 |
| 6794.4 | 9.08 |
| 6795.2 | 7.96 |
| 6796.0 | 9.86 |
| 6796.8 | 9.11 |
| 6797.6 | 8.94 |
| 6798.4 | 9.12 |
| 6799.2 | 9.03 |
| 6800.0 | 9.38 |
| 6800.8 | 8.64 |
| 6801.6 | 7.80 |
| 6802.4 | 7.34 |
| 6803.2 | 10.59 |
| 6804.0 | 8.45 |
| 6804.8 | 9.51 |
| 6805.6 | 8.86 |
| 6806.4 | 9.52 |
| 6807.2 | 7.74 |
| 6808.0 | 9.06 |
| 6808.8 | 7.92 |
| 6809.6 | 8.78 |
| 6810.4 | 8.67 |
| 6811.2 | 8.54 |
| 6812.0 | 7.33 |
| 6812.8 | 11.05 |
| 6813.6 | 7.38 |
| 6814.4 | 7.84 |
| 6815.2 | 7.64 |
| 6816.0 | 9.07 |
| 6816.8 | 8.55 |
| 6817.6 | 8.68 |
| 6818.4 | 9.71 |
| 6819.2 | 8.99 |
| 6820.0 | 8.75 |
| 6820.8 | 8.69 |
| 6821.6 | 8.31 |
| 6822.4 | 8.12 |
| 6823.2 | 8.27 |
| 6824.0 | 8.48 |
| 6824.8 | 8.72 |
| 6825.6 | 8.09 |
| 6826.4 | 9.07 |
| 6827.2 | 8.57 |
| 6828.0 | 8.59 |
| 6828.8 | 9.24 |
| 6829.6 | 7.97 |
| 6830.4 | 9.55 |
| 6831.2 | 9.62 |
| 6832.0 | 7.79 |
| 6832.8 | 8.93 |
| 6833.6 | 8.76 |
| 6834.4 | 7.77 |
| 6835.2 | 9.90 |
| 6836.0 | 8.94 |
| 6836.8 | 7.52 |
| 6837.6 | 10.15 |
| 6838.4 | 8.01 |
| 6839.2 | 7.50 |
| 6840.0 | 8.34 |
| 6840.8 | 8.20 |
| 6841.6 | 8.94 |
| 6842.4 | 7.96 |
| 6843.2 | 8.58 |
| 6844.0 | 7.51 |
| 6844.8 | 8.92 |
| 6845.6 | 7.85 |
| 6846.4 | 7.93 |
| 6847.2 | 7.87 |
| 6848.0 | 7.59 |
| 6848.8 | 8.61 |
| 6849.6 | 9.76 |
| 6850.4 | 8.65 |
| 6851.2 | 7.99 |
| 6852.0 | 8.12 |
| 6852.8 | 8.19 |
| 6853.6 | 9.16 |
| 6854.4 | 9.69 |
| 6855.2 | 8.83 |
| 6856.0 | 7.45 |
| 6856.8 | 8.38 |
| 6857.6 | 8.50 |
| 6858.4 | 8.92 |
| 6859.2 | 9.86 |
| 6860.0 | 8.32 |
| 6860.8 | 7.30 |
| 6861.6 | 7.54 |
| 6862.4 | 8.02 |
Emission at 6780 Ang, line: [N II]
